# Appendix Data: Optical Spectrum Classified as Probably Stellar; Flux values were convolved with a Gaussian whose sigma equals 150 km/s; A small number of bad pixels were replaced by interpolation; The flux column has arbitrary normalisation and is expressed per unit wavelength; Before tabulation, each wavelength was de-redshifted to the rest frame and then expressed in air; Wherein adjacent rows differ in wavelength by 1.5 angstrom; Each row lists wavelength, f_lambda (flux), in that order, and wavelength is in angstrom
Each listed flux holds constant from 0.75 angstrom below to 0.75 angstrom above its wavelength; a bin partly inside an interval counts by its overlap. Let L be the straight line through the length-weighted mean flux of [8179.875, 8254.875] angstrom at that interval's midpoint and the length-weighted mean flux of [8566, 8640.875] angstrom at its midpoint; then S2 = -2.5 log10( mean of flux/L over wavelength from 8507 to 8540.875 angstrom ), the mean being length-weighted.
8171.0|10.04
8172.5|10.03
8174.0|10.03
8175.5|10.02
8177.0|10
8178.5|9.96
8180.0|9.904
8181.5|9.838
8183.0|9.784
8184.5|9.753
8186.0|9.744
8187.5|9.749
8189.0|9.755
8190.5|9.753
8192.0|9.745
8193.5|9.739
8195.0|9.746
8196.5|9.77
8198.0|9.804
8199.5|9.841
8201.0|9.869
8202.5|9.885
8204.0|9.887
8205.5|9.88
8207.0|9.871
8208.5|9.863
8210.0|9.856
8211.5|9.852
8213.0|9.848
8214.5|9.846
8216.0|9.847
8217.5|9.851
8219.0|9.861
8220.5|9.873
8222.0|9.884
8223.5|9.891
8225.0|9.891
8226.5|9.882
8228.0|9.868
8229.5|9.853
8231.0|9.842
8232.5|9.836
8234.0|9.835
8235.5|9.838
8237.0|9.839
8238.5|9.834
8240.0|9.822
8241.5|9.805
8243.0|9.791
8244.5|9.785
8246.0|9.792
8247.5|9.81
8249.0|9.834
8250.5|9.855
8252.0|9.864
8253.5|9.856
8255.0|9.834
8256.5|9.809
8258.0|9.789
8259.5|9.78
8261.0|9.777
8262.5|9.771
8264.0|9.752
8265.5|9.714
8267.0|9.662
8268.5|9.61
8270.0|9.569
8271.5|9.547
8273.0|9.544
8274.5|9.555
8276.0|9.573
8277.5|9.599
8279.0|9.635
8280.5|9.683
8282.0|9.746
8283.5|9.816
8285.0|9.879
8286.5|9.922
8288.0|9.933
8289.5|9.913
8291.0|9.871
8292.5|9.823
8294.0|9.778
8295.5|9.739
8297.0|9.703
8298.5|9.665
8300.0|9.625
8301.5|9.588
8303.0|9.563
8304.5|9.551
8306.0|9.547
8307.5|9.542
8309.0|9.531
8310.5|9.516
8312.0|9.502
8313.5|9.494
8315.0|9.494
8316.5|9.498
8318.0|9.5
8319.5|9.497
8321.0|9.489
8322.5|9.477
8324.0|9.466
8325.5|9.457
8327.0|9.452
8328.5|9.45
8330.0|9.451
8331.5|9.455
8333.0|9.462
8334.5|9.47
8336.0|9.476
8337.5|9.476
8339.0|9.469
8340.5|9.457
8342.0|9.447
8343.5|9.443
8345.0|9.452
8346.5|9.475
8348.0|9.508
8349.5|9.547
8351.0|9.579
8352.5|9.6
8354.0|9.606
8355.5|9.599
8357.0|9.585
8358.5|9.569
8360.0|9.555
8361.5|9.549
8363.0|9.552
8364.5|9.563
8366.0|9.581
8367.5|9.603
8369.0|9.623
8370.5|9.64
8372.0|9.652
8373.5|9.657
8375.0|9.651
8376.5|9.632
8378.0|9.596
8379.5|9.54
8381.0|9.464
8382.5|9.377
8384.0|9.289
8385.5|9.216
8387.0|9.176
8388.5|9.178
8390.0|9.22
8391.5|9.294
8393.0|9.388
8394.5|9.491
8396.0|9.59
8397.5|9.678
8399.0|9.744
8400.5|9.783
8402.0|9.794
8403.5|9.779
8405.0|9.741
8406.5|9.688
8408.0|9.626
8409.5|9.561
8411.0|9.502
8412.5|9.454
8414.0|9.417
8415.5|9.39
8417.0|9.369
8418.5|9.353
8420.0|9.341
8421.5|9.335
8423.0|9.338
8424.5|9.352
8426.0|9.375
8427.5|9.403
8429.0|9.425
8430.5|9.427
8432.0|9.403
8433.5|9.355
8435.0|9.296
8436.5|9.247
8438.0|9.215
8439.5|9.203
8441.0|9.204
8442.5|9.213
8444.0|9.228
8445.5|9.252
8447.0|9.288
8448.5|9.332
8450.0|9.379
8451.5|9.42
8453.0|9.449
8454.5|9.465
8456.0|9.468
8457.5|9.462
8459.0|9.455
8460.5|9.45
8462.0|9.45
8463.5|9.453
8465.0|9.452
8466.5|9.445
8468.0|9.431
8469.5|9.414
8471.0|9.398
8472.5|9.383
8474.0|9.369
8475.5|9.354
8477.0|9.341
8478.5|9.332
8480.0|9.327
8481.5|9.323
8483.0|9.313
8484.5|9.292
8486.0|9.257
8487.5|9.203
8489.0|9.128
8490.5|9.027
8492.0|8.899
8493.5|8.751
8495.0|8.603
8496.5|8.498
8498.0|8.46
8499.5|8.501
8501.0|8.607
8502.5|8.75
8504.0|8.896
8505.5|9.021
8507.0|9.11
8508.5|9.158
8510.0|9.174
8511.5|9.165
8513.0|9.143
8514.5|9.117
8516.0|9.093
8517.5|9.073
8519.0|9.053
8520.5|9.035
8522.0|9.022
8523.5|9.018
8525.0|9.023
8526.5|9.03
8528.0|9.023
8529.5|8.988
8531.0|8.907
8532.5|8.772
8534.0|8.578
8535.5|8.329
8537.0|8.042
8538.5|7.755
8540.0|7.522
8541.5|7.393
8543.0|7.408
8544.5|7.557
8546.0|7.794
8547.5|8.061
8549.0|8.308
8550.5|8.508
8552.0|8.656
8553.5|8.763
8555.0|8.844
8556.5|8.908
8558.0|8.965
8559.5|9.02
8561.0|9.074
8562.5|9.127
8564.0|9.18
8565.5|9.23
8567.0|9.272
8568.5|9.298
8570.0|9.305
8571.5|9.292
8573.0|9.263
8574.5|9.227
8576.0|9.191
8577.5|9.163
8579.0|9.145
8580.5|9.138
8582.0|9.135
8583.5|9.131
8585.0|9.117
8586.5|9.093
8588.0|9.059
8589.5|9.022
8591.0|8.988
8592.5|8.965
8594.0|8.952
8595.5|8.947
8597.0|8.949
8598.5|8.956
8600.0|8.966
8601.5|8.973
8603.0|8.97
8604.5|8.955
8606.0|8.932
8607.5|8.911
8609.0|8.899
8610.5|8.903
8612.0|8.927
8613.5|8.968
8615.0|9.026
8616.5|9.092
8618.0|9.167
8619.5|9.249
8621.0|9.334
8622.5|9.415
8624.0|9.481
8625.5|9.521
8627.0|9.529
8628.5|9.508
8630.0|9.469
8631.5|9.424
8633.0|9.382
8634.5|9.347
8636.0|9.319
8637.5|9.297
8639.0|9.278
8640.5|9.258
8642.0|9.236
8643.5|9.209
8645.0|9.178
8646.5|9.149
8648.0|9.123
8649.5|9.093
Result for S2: 0.06 mag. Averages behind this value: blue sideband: 9.83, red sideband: 9.16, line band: 8.82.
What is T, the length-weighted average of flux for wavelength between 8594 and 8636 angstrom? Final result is 9.15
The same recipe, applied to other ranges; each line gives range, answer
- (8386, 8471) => 9.42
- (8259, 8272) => 9.69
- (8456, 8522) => 9.15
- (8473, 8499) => 9.08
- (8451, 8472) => 9.44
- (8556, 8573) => 9.16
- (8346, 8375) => 9.58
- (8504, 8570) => 8.74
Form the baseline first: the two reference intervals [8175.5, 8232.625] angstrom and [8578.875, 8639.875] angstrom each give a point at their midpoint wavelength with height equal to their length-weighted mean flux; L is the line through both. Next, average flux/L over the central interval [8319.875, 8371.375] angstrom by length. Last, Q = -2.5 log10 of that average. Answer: 0.009 mag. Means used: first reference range 9.84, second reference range 9.14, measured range 9.52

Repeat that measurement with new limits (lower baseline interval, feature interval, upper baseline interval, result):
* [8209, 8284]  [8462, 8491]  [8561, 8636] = 0.00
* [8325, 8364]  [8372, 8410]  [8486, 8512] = -0.02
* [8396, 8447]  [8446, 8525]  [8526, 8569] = -0.02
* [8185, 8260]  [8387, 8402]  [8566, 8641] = 0.00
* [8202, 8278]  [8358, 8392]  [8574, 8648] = 0.01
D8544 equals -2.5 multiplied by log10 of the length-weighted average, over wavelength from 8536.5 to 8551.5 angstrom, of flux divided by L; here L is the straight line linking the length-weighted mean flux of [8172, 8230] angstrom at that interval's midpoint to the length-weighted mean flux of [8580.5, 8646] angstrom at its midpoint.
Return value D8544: 0.18 mag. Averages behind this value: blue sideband 9.85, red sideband 9.15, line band 7.85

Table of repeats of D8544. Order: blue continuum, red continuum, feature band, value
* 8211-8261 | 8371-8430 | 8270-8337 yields 0.01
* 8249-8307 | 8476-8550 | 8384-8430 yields -0.03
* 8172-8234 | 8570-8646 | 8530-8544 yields 0.15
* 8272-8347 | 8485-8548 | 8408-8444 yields -0.03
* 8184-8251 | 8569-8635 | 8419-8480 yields 0.01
